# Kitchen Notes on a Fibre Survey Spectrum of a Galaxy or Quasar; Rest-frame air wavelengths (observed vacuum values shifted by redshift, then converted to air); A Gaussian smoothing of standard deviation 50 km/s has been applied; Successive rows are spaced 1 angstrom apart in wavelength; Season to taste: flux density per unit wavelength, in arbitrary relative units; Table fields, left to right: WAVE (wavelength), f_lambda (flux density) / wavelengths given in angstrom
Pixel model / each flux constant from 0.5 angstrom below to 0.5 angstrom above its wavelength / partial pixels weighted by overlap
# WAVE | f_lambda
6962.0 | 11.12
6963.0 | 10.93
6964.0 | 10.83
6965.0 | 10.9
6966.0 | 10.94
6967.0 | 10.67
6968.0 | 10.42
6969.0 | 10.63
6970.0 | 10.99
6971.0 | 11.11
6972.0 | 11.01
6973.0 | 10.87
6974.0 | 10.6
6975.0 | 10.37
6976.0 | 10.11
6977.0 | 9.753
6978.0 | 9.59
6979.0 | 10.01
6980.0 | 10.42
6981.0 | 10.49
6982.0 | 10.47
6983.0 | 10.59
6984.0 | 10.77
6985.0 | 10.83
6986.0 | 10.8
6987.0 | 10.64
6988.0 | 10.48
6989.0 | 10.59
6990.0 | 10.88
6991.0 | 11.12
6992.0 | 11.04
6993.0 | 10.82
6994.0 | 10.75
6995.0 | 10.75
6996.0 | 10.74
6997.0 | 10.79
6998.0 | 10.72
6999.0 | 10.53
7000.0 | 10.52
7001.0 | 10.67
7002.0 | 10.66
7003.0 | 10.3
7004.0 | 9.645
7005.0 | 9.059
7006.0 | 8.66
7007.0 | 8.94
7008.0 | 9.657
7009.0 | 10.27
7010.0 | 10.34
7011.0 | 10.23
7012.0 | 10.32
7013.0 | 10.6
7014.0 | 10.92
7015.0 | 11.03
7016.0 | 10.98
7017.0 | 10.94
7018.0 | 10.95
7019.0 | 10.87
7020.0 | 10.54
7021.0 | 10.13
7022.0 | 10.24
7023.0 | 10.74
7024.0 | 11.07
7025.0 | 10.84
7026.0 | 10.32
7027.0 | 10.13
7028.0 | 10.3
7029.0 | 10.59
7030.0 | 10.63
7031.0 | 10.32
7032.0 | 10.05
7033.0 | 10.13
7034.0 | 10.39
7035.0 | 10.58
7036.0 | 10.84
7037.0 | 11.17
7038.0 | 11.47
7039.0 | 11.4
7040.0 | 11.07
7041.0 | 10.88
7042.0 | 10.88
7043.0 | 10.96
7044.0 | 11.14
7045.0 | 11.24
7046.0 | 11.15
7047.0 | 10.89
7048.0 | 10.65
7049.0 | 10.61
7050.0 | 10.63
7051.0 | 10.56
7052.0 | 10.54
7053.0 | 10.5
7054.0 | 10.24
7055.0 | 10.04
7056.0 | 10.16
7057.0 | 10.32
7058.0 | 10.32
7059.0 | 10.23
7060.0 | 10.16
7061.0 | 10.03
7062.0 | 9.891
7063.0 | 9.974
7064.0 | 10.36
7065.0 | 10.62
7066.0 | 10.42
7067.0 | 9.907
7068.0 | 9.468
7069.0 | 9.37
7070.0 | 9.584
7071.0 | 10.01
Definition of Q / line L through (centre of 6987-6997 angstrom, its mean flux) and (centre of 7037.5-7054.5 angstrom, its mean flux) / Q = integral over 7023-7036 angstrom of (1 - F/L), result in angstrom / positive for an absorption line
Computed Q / 0.45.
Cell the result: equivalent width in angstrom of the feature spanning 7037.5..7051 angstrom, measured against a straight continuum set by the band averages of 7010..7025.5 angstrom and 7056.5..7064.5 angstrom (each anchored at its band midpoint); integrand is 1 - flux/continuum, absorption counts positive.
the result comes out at -0.8 angstrom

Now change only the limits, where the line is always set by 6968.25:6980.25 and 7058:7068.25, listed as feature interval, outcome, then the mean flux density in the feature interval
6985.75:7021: -0.4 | 10.5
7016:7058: -1.8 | 10.7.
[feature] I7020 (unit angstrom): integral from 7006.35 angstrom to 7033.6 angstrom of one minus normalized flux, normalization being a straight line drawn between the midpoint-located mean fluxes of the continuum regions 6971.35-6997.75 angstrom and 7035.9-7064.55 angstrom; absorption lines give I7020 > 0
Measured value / 0.4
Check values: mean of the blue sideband 10.6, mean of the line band 10.4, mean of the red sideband 10.6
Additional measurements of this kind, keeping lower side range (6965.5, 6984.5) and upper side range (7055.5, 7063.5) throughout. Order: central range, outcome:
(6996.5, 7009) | 0.4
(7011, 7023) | -0.4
